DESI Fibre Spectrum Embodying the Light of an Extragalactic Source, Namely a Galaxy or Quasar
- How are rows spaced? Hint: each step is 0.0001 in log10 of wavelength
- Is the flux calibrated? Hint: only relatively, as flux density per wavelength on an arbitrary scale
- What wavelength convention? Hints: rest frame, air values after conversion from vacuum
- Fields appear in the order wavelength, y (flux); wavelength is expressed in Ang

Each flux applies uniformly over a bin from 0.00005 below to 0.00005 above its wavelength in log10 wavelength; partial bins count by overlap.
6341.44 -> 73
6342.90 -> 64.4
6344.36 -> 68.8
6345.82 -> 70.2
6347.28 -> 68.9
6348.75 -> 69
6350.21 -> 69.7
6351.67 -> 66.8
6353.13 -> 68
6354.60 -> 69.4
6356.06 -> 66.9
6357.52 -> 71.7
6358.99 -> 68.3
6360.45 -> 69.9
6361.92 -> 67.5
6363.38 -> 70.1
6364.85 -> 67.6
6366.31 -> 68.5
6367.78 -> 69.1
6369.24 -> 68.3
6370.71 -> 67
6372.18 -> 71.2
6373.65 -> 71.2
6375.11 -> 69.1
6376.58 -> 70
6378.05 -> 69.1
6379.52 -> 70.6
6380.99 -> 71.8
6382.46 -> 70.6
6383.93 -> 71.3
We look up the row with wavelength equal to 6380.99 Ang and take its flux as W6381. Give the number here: 71.8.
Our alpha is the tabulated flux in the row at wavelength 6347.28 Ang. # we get 68.9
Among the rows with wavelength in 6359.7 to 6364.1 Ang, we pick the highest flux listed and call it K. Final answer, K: 70.1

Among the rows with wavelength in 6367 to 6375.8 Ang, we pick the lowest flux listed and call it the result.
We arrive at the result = 67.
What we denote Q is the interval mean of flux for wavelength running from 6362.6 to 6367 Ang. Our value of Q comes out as 68.8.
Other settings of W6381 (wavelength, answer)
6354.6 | 69.4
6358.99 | 68.3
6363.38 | 70.1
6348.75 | 69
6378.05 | 69.1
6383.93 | 71.3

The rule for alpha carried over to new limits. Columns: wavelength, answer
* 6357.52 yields 71.7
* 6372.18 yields 71.2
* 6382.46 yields 70.6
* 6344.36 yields 68.8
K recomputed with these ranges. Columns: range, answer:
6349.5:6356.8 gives 69.7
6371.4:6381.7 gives 71.8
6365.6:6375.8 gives 71.2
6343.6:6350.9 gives 70.2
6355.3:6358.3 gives 71.7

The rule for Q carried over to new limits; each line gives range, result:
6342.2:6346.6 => 67.9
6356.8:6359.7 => 69.9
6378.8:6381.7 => 71.2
